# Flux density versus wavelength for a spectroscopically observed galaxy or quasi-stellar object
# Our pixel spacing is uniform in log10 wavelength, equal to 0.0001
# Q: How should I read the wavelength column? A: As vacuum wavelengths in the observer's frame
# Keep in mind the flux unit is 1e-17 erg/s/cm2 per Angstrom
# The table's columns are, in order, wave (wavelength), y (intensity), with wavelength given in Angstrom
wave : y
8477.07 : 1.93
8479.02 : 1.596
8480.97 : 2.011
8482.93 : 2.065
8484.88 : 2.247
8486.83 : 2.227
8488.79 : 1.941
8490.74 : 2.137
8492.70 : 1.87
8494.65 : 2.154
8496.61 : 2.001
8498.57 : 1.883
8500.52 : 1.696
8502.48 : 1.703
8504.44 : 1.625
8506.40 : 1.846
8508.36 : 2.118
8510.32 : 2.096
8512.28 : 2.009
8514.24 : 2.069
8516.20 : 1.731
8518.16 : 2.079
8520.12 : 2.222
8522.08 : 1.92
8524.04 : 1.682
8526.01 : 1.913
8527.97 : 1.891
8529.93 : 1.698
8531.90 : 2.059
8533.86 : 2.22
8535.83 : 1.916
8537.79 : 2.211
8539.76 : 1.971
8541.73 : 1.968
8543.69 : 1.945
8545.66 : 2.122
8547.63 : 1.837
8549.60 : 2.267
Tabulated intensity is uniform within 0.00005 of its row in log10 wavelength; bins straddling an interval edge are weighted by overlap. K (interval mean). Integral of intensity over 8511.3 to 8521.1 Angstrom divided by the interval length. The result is 2.02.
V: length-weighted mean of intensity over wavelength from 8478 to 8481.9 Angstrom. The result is 1.8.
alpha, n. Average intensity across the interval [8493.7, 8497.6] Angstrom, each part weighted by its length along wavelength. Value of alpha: 2.07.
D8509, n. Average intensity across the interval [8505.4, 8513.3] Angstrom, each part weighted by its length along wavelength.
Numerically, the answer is 2.02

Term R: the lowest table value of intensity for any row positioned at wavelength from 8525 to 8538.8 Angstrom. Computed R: 1.698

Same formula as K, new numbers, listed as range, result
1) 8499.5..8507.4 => 1.72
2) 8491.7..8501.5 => 1.92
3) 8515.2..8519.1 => 1.9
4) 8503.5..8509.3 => 1.86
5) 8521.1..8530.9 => 1.82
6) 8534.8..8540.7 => 2.03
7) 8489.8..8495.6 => 2.05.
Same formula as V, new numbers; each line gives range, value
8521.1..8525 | 1.8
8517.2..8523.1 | 2.07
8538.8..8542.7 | 1.97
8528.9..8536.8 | 1.97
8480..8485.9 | 2.11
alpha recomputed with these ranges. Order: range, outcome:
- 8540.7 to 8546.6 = 2.01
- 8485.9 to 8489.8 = 2.08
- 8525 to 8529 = 1.9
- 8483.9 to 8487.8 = 2.24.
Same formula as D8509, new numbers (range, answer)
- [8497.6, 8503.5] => 1.76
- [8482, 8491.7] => 2.13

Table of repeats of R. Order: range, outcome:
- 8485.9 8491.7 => 1.941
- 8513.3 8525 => 1.682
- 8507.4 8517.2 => 1.731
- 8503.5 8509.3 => 1.625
